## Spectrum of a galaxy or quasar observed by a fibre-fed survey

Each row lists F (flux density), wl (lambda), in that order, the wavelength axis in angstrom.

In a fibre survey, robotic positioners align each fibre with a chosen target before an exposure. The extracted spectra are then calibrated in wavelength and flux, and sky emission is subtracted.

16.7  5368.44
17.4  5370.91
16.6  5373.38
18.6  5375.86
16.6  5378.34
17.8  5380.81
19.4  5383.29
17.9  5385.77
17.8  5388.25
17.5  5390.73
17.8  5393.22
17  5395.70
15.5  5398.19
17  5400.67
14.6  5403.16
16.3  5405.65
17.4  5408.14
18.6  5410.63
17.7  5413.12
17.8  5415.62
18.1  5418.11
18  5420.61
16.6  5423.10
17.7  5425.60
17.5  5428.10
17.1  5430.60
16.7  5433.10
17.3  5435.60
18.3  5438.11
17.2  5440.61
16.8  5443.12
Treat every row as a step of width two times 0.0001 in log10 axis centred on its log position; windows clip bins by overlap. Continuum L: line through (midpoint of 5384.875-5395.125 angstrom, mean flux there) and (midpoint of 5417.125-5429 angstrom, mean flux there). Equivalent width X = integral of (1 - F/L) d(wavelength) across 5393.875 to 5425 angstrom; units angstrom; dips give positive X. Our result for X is 1.0 angstrom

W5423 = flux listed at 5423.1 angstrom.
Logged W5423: 16.6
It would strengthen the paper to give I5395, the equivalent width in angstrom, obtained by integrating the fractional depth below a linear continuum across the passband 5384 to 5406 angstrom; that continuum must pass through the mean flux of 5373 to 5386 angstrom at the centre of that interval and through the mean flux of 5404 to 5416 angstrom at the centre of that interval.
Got 0.9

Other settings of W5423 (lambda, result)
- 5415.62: 17.8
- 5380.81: 17.8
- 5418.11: 18.1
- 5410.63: 18.6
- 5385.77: 17.9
